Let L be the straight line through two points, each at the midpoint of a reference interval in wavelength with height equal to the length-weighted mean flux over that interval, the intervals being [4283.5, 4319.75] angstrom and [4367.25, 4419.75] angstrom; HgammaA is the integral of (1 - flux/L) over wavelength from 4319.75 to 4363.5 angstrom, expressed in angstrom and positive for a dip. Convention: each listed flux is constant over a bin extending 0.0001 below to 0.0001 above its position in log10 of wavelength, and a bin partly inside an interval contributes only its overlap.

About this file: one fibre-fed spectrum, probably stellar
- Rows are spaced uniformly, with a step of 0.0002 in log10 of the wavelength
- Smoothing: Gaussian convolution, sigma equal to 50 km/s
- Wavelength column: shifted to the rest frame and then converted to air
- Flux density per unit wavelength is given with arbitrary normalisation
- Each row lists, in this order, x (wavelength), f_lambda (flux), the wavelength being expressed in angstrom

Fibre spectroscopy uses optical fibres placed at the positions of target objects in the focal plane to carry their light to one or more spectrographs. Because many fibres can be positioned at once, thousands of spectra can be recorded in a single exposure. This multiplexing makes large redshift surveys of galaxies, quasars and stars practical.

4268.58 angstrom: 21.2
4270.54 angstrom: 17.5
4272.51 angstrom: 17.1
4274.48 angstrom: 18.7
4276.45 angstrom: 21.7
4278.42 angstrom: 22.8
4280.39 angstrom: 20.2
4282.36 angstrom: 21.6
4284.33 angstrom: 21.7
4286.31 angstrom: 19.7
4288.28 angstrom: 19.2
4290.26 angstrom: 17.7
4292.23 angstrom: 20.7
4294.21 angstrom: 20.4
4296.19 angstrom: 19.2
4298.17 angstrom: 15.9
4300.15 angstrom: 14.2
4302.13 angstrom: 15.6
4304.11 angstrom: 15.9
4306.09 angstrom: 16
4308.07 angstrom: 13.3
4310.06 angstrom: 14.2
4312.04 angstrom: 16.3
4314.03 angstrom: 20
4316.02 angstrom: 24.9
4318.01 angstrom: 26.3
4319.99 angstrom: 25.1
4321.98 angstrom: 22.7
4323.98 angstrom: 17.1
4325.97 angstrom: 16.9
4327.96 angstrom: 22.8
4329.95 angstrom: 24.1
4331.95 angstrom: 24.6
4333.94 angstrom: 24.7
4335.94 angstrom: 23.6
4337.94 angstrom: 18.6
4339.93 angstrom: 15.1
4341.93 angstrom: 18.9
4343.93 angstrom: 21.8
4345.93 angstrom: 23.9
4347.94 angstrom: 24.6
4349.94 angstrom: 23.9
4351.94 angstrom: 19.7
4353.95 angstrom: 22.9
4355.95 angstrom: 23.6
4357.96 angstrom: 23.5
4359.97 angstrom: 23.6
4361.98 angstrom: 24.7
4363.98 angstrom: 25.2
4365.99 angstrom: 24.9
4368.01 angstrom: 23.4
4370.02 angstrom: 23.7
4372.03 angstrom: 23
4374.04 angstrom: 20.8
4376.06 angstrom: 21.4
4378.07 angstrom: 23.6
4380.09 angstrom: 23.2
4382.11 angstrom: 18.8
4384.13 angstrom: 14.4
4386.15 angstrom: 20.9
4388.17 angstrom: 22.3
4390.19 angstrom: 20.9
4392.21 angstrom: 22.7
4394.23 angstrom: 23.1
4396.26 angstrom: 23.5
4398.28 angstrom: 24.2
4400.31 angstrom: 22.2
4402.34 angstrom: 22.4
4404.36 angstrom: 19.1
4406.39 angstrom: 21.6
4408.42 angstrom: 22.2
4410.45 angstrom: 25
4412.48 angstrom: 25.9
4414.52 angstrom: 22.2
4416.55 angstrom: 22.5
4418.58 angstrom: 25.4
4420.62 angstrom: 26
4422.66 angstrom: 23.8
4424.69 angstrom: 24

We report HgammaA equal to -4.2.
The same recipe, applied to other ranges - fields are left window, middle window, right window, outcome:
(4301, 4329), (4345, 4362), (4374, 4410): -2.5 angstrom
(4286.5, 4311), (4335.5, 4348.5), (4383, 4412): -1.1 angstrom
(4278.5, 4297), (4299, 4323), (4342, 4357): 2.8 angstrom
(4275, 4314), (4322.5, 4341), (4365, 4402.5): -1.0 angstrom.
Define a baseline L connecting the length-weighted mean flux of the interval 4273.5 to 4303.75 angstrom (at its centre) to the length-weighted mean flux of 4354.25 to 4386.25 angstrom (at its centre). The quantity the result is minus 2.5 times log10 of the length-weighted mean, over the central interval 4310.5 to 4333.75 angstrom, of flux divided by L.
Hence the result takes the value -0.06 mag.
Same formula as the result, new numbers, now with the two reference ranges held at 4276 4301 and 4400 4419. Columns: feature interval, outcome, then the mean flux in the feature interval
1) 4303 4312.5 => 0.31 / 15.1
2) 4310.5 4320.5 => -0.08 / 22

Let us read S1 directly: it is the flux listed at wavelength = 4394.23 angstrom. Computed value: 23.1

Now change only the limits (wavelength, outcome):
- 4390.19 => 20.9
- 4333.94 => 24.7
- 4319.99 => 25.1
